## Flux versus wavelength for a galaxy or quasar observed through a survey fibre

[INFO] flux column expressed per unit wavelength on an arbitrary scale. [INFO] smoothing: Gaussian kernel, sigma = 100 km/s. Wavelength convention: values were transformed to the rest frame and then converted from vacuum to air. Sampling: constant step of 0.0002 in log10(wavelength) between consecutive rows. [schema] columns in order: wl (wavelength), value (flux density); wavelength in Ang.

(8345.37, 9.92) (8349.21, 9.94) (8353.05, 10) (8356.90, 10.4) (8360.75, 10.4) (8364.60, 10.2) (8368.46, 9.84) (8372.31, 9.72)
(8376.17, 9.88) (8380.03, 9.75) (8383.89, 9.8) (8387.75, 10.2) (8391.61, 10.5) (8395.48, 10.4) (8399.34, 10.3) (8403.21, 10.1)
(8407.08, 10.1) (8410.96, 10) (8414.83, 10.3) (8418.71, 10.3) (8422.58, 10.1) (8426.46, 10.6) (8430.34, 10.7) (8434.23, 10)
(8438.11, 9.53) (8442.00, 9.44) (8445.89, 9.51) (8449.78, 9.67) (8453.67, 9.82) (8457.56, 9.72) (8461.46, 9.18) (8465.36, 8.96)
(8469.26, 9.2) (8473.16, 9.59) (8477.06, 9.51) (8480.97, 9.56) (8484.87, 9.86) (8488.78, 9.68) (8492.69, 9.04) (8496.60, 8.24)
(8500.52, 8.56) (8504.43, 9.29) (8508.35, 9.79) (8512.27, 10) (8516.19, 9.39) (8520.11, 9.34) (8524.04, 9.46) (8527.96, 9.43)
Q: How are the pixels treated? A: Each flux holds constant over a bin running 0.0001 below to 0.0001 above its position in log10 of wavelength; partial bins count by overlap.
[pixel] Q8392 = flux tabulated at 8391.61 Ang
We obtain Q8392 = 10.5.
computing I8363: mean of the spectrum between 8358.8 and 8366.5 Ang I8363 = 10.3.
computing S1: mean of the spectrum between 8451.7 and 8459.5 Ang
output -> 9.78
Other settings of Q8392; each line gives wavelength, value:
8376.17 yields 9.88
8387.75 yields 10.2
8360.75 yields 10.4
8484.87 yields 9.86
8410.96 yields 10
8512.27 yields 10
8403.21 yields 10.1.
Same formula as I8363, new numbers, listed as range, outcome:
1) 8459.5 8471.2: 9.11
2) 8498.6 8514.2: 9.41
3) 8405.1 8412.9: 10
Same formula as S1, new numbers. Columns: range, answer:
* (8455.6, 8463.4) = 9.45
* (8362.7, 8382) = 9.87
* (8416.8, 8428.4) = 10.3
